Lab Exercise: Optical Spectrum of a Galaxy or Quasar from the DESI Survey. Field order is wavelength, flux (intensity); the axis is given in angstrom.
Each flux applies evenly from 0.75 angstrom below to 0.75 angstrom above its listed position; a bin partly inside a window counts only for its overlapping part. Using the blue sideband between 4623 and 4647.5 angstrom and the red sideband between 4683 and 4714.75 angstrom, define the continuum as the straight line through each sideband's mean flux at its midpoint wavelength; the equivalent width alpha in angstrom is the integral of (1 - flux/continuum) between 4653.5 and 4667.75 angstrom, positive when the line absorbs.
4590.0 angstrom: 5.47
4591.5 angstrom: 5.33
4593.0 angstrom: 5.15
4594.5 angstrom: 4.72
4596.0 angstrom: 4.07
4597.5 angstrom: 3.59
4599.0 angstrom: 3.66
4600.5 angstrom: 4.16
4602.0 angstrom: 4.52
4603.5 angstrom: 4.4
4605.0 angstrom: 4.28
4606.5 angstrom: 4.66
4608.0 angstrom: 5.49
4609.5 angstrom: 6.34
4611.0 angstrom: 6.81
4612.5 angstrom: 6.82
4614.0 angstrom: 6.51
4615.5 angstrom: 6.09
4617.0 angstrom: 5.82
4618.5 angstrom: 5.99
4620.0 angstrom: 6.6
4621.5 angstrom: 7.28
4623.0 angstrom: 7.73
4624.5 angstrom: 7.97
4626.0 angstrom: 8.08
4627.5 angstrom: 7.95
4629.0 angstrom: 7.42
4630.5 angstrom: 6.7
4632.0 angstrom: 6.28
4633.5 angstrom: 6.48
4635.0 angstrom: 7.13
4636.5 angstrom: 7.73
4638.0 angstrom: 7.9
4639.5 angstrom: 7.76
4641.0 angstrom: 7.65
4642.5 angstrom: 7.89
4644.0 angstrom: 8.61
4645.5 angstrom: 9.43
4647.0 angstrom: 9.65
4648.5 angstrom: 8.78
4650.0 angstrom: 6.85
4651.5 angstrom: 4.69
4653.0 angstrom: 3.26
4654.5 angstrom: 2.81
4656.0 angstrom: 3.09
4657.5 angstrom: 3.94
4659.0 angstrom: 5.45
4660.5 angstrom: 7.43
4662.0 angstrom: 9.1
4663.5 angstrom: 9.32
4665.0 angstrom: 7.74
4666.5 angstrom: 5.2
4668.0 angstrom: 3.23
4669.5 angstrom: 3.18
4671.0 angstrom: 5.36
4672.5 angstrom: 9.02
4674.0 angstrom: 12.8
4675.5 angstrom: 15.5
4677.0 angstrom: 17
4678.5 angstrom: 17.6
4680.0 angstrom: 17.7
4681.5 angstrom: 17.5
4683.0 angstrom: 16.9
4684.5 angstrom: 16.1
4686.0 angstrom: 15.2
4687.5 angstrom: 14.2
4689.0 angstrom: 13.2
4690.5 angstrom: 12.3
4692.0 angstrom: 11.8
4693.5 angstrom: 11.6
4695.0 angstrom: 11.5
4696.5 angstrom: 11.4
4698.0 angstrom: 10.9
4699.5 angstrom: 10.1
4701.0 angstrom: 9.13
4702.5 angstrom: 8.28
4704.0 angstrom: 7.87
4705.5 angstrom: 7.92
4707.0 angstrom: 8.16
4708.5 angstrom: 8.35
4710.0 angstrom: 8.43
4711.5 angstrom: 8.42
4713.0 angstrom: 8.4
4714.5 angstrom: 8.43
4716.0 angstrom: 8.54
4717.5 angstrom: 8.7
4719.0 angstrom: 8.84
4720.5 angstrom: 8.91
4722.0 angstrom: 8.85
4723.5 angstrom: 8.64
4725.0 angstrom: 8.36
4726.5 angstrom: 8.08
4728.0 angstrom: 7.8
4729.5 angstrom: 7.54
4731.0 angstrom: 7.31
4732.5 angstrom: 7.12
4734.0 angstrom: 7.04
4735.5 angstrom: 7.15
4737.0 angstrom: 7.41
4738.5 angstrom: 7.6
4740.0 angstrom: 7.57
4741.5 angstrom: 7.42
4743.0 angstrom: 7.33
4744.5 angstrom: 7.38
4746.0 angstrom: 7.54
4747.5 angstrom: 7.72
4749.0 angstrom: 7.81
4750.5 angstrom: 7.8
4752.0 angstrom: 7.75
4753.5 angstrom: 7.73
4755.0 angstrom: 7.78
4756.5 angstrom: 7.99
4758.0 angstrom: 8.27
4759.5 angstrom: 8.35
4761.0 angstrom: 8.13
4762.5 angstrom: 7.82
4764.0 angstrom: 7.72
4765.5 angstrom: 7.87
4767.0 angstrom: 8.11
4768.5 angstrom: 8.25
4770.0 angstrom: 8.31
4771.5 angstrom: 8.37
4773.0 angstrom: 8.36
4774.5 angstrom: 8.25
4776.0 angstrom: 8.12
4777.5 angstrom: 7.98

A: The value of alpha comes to 5.0 angstrom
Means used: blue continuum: 7.77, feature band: 5.86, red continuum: 10.7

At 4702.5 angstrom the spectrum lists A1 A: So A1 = 8.28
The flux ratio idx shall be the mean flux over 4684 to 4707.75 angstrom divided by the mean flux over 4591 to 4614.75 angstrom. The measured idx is 2.22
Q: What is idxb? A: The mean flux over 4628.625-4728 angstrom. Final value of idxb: 9.16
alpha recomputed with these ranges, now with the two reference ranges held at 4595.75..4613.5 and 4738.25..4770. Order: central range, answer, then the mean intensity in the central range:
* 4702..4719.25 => -3.36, 8.35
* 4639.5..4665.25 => -4.25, 6.81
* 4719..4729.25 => -1.68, 8.43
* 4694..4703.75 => -4.88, 10.1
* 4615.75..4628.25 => -4.37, 7.13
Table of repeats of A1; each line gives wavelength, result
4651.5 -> 4.69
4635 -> 7.13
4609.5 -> 6.34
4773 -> 8.36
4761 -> 8.13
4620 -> 6.6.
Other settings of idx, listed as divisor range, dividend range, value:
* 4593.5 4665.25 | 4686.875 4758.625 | 1.37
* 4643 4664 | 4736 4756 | 1.15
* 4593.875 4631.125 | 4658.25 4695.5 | 1.94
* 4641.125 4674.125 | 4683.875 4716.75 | 1.59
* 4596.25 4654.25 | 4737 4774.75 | 1.21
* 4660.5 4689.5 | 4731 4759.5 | 0.65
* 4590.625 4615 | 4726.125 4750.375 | 1.48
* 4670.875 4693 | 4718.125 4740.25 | 0.55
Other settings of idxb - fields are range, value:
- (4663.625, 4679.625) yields 9.84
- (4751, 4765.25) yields 7.94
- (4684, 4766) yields 8.88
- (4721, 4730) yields 8.25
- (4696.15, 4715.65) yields 8.85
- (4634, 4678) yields 7.55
